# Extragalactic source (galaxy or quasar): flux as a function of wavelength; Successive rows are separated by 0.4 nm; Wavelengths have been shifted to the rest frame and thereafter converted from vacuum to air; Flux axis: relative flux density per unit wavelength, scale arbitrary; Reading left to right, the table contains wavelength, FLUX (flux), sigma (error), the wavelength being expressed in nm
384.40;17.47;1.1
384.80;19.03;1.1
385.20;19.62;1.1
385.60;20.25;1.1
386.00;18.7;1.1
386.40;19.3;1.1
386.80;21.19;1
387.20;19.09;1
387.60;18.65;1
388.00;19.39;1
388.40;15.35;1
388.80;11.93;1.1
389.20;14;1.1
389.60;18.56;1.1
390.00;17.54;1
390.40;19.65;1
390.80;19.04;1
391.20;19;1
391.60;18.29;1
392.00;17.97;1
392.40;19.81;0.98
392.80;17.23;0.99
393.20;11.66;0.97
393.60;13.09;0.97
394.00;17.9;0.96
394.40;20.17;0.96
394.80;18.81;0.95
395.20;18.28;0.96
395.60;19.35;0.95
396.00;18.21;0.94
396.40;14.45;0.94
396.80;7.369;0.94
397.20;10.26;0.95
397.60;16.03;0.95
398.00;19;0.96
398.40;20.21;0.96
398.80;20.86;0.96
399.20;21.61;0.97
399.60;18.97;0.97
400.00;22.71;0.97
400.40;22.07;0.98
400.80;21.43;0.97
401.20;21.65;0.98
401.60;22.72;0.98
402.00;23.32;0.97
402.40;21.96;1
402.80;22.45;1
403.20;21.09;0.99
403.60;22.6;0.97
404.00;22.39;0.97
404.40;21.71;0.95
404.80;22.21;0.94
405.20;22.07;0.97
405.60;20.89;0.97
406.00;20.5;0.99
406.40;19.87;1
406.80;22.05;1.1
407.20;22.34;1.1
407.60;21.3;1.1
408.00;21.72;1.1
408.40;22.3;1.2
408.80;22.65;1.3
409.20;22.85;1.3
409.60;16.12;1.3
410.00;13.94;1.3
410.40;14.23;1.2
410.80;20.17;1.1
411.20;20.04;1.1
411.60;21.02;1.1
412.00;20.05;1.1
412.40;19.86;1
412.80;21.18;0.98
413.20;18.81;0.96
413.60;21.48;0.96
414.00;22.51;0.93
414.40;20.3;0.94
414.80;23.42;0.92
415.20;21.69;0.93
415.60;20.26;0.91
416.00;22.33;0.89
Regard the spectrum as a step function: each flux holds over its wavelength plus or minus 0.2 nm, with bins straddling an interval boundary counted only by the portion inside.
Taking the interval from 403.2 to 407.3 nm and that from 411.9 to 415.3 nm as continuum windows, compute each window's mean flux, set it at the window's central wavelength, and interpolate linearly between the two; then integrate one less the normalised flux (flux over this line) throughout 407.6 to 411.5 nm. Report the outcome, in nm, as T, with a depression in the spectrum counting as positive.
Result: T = 0.338 nm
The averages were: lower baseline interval 21.6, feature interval 19.5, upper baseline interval 21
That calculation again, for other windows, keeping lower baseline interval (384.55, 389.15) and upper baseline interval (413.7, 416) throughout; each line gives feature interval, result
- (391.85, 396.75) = 0.57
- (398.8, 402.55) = -0.34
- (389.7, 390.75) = 0.00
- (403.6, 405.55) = -0.16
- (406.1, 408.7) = -0.10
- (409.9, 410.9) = 0.25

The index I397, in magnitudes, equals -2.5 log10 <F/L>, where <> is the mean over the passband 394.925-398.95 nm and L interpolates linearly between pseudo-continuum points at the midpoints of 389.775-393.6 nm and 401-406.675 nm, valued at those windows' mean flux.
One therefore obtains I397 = 0.18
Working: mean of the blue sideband 17.6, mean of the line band 16.4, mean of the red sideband 21.8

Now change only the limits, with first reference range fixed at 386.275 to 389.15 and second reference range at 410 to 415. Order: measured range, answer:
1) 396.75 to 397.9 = 0.44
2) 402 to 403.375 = -0.16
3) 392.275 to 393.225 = 0.08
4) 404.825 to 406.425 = -0.09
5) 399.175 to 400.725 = -0.14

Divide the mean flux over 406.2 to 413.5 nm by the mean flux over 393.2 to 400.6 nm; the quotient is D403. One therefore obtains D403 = 1.14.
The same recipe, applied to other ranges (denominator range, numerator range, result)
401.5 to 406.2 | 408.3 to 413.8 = 0.89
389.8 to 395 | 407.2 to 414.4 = 1.13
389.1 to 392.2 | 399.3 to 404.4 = 1.21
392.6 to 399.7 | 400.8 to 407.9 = 1.30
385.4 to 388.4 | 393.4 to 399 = 0.87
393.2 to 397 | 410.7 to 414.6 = 1.27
